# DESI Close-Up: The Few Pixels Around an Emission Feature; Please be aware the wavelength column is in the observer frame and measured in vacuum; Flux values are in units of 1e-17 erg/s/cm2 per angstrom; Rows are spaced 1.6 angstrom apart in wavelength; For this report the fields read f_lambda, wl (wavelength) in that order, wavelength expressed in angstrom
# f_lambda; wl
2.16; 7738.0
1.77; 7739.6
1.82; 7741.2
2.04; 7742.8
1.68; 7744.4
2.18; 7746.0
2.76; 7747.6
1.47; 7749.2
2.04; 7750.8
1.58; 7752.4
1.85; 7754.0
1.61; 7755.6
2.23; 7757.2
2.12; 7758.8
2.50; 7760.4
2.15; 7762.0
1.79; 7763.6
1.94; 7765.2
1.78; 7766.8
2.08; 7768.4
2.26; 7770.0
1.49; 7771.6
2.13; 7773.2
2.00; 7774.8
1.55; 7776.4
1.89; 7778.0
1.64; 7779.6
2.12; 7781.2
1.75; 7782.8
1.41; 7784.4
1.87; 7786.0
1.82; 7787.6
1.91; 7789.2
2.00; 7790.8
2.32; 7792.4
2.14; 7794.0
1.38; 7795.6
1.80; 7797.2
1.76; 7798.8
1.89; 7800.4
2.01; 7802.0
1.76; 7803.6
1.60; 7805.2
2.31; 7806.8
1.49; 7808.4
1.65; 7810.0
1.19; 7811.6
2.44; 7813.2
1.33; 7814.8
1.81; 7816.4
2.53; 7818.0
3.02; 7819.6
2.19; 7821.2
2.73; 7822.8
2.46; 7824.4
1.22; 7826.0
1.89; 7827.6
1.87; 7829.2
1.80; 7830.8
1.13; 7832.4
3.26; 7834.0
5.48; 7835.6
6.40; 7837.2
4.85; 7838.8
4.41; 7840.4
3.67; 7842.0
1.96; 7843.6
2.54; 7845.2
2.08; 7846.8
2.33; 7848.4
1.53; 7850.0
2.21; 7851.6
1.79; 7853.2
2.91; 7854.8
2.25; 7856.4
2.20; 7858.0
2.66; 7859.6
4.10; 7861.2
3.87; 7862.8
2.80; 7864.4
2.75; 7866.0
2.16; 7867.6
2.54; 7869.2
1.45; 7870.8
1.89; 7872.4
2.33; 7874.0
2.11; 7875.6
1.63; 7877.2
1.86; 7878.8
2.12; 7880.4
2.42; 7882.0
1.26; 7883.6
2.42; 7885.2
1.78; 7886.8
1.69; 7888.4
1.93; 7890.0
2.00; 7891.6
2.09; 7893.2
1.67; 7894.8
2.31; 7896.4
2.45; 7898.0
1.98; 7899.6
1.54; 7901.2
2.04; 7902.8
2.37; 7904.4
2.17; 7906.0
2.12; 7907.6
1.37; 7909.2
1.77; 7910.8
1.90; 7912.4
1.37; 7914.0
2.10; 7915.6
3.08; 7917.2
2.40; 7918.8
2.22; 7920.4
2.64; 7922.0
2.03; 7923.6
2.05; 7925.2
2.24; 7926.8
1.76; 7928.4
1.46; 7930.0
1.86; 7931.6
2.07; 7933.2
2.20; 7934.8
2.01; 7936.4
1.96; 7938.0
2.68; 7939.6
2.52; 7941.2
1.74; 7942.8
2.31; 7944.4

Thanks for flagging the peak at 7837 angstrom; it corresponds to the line H-alpha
